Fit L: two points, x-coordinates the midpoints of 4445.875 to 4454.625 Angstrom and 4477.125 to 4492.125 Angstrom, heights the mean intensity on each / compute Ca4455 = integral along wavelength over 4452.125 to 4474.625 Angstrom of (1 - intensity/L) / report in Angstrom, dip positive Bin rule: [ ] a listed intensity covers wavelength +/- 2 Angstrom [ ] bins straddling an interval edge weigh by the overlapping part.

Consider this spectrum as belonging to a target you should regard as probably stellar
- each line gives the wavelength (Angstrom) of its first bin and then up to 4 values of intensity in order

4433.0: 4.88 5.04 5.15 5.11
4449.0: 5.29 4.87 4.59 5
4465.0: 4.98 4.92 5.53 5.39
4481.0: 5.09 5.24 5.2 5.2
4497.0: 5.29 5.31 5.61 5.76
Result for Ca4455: 0.69 Angstrom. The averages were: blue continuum 5.09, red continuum 5.21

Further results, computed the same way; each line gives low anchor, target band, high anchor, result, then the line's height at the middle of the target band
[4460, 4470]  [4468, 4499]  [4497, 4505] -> -0.4 Angstrom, 5.18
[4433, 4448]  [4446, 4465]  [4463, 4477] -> 0.7 Angstrom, 5.13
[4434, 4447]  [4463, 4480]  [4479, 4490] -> -0.2 Angstrom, 5.15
